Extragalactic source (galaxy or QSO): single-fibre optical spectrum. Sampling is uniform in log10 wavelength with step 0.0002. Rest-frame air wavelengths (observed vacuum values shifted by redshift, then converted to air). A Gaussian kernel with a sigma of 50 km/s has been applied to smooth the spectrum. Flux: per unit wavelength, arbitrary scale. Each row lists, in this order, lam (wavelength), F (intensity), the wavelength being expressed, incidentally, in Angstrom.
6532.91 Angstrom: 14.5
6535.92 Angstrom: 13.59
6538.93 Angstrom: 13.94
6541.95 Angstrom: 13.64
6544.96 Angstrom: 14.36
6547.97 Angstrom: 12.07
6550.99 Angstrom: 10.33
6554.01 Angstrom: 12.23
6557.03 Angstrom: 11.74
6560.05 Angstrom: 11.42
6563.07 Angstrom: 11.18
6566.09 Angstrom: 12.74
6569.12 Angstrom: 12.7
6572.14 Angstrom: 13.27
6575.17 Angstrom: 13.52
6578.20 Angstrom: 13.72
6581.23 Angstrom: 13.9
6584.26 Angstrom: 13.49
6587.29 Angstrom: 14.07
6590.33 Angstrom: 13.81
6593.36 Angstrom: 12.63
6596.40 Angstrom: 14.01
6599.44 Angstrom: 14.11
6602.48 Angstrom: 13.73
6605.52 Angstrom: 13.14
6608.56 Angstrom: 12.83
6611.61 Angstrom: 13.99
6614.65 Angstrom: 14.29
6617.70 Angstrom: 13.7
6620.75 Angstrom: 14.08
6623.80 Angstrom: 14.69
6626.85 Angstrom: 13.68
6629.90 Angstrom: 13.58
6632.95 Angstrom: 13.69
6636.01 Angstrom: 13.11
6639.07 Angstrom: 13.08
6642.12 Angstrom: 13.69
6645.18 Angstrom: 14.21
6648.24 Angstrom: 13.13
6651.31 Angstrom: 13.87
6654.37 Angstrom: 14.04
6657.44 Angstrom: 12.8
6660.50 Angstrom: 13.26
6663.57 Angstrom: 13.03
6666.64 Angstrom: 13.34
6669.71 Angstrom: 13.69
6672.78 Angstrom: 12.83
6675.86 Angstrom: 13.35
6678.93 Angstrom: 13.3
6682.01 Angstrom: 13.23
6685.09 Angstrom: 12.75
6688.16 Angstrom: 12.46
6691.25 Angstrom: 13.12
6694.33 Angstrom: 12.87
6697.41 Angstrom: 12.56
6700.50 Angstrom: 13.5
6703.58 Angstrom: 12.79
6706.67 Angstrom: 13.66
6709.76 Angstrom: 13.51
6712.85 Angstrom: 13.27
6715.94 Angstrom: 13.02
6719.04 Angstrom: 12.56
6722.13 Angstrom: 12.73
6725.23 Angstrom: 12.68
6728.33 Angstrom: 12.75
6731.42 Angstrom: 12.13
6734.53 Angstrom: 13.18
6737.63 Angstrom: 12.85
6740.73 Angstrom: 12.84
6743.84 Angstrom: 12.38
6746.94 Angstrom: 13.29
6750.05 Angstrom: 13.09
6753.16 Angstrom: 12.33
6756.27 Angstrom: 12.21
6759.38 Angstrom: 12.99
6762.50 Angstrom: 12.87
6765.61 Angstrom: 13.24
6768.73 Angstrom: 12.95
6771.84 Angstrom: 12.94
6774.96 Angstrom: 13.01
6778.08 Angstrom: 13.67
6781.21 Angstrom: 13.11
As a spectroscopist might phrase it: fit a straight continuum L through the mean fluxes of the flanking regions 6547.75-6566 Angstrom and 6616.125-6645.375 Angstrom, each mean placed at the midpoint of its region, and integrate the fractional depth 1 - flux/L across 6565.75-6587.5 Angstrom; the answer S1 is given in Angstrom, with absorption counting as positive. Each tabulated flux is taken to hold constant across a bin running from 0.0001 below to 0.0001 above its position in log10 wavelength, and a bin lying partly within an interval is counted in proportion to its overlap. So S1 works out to -2.3 Angstrom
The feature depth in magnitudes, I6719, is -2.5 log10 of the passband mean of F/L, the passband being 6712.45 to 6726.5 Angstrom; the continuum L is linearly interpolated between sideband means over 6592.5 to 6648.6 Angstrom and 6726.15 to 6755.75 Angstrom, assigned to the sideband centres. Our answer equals 0.01 mag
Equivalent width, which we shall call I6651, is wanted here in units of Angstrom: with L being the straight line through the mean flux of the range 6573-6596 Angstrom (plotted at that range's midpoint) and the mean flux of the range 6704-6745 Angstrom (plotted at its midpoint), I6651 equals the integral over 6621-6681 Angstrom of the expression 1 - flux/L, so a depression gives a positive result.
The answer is -1.08 Angstrom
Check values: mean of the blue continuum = 13.6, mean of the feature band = 13.5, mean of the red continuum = 12.9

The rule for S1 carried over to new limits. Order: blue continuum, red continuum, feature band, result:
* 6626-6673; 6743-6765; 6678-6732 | 0.59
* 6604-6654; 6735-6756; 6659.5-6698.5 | 0.68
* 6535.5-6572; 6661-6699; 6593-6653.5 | -4.20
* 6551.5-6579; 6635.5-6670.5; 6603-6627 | -1.51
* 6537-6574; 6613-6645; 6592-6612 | -0.25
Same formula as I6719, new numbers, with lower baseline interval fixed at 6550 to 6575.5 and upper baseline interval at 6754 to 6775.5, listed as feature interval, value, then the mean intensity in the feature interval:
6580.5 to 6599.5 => -0.12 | 13.7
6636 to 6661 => -0.09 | 13.5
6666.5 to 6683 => -0.06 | 13.3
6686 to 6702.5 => -0.03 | 12.9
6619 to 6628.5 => -0.15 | 14.1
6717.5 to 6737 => 0.00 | 12.7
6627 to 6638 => -0.09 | 13.5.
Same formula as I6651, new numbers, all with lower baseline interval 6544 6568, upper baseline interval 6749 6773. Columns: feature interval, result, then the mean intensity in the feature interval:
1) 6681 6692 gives -0.3 Angstrom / 12.9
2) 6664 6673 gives -0.6 Angstrom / 13.3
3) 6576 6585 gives -1.2 Angstrom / 13.7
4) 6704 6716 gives -0.7 Angstrom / 13.4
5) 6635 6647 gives -1.2 Angstrom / 13.5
